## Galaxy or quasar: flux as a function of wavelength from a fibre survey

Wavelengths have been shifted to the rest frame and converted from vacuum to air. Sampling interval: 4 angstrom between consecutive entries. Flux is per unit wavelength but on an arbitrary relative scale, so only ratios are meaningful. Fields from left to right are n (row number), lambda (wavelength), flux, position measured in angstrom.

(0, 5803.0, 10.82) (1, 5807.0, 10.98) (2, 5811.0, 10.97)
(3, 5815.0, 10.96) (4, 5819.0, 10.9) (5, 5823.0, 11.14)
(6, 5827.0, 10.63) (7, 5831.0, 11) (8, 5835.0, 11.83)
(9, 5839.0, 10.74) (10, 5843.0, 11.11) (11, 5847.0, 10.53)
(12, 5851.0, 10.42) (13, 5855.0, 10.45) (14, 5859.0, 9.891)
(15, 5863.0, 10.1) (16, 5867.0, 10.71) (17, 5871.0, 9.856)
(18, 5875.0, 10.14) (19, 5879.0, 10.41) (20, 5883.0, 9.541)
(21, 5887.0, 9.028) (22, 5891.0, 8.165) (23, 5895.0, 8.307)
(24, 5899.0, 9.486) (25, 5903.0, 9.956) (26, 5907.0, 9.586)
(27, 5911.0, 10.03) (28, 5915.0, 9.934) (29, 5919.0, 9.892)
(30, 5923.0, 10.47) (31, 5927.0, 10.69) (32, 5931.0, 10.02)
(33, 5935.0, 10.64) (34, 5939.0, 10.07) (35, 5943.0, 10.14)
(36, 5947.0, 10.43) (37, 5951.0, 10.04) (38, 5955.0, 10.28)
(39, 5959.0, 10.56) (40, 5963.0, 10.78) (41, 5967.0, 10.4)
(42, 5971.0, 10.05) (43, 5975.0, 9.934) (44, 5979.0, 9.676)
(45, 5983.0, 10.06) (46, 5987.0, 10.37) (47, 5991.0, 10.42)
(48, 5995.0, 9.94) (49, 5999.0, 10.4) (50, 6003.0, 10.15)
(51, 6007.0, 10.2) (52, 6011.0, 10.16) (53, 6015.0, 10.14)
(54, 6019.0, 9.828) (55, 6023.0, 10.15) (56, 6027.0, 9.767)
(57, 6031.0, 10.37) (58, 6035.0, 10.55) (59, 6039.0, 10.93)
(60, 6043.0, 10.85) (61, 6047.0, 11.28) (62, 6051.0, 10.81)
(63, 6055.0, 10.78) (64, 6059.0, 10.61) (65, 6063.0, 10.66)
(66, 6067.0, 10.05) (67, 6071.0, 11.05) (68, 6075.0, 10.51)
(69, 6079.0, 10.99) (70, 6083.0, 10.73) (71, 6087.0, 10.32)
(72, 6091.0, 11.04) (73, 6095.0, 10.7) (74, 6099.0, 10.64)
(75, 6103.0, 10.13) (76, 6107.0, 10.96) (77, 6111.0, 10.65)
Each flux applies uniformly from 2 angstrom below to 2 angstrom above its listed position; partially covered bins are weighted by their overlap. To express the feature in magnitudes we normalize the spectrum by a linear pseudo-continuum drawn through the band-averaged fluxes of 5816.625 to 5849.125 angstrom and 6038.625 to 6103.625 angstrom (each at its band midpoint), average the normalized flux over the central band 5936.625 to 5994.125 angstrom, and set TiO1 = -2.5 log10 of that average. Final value 0.06 mag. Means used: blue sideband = 11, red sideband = 10.7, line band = 10.2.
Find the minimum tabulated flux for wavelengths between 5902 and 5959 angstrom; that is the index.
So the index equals 9.586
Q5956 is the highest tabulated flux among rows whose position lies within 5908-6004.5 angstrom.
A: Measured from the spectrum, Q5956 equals 10.78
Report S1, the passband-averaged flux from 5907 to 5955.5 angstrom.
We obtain 10.2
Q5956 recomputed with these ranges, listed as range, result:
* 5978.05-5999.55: 10.42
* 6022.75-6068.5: 11.28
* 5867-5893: 10.71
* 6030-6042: 10.93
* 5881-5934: 10.69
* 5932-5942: 10.64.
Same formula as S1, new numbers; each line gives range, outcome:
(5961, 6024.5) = 10.2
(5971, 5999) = 10.1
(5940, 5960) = 10.3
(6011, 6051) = 10.4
